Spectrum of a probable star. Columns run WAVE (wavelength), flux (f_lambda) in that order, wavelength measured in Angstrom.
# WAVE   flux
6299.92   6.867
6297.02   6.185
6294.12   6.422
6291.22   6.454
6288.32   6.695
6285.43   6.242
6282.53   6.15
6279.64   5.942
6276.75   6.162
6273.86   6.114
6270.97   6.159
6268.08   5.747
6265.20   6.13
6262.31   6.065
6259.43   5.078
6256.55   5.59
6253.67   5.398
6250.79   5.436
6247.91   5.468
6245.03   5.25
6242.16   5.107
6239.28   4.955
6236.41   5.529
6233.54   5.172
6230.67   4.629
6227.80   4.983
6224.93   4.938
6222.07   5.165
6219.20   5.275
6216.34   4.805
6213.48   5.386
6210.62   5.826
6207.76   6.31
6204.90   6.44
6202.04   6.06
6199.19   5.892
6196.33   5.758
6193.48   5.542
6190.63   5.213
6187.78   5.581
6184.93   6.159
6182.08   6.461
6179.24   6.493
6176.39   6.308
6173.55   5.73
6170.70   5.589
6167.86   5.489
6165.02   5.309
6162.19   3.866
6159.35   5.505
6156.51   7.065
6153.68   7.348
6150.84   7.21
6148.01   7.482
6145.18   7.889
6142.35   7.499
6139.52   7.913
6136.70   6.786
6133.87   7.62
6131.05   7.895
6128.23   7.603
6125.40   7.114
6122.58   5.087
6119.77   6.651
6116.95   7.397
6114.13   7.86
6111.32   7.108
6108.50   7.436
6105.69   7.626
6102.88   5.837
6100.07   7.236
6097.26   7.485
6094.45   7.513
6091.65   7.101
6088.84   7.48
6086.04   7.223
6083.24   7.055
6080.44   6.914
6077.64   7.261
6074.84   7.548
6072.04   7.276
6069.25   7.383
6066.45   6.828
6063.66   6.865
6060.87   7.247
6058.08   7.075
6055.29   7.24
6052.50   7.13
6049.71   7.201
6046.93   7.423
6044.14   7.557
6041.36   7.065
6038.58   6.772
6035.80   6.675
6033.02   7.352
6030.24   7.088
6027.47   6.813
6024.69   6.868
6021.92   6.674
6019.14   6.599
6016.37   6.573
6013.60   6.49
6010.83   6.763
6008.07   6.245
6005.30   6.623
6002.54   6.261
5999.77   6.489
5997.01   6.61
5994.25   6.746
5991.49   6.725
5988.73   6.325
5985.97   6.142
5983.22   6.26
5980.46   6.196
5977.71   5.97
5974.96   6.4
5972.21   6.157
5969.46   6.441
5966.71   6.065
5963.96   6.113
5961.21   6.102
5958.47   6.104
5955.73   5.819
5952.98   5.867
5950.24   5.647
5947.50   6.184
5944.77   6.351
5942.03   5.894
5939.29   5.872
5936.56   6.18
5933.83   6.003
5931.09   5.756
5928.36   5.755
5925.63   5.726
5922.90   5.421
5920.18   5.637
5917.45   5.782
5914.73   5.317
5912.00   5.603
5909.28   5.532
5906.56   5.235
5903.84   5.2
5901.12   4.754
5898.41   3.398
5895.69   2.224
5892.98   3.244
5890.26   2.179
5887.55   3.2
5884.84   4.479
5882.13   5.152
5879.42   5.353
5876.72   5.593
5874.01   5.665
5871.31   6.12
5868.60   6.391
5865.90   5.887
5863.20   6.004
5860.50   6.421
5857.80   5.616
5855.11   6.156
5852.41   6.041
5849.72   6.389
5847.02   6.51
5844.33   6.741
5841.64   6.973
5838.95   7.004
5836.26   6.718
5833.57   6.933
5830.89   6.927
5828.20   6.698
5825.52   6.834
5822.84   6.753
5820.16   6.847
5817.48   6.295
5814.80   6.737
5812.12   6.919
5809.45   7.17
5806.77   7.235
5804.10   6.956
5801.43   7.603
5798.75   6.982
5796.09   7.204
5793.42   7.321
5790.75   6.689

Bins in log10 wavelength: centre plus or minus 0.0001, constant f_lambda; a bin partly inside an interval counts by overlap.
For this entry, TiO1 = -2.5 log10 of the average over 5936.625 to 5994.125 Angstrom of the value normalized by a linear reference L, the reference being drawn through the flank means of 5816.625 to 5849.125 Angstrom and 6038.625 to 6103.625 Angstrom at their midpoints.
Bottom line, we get 0.14 mag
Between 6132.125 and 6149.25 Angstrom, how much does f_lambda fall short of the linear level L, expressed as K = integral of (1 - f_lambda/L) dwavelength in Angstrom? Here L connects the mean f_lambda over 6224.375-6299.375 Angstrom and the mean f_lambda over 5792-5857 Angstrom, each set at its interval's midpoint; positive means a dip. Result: -4.32 Angstrom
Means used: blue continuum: 6.82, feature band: 7.54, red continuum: 5.72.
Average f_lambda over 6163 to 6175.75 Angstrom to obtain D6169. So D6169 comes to 5.5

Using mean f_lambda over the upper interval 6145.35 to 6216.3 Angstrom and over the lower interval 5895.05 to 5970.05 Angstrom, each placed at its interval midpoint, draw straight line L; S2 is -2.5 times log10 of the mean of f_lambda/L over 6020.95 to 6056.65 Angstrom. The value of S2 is -0.22 mag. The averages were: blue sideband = 5.6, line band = 7.07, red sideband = 6.01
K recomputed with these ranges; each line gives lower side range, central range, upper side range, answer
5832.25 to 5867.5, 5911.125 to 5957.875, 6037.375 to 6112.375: 6.2 Angstrom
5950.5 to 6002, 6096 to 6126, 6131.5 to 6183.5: -2.3 Angstrom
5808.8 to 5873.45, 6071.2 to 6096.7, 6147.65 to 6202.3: -4.8 Angstrom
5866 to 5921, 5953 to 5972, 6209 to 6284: -4.4 Angstrom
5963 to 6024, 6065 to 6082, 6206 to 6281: -3.0 Angstrom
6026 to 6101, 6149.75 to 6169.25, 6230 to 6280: 1.3 Angstrom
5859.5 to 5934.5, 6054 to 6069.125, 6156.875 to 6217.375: -4.5 Angstrom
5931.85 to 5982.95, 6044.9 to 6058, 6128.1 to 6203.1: -2.2 Angstrom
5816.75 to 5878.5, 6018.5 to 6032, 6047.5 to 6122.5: 0.3 Angstrom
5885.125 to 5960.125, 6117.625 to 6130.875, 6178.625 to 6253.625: -3.3 Angstrom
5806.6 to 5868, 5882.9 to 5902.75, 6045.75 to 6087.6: 9.7 Angstrom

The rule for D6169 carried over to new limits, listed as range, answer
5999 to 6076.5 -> 6.94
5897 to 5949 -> 5.56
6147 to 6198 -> 5.99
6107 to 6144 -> 7.23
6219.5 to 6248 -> 5.11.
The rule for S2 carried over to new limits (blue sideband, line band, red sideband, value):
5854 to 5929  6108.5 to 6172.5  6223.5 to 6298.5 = -0.23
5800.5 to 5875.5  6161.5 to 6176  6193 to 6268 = 0.06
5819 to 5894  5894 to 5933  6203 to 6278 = 0.15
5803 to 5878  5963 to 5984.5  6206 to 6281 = 0.00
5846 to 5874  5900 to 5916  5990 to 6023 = 0.19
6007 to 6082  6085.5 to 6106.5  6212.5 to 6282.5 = -0.09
